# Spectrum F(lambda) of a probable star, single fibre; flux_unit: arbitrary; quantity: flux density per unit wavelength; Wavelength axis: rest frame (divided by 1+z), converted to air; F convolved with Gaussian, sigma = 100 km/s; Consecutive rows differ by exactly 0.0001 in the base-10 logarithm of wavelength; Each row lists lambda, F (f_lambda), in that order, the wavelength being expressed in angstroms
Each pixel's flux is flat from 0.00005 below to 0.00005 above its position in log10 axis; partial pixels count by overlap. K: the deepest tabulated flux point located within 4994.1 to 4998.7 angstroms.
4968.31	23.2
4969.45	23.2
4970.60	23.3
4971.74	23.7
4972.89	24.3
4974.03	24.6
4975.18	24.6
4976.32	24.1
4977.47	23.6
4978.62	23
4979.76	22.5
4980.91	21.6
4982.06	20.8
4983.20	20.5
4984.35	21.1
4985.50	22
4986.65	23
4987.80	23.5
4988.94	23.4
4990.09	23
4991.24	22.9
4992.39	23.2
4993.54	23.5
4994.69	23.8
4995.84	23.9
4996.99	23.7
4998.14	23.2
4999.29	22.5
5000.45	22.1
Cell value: 23.2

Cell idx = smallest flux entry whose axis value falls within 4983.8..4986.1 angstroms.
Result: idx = 21.1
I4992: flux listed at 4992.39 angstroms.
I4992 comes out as 23.2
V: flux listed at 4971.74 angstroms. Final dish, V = 23.7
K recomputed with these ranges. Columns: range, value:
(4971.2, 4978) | 23.6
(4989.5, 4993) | 22.9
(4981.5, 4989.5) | 20.5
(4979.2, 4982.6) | 20.8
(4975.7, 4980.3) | 22.5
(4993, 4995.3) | 23.5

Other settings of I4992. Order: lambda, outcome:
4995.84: 23.9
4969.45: 23.2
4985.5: 22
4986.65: 23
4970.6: 23.3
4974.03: 24.6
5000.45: 22.1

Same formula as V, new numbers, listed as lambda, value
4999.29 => 22.5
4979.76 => 22.5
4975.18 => 24.6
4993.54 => 23.5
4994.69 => 23.8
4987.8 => 23.5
